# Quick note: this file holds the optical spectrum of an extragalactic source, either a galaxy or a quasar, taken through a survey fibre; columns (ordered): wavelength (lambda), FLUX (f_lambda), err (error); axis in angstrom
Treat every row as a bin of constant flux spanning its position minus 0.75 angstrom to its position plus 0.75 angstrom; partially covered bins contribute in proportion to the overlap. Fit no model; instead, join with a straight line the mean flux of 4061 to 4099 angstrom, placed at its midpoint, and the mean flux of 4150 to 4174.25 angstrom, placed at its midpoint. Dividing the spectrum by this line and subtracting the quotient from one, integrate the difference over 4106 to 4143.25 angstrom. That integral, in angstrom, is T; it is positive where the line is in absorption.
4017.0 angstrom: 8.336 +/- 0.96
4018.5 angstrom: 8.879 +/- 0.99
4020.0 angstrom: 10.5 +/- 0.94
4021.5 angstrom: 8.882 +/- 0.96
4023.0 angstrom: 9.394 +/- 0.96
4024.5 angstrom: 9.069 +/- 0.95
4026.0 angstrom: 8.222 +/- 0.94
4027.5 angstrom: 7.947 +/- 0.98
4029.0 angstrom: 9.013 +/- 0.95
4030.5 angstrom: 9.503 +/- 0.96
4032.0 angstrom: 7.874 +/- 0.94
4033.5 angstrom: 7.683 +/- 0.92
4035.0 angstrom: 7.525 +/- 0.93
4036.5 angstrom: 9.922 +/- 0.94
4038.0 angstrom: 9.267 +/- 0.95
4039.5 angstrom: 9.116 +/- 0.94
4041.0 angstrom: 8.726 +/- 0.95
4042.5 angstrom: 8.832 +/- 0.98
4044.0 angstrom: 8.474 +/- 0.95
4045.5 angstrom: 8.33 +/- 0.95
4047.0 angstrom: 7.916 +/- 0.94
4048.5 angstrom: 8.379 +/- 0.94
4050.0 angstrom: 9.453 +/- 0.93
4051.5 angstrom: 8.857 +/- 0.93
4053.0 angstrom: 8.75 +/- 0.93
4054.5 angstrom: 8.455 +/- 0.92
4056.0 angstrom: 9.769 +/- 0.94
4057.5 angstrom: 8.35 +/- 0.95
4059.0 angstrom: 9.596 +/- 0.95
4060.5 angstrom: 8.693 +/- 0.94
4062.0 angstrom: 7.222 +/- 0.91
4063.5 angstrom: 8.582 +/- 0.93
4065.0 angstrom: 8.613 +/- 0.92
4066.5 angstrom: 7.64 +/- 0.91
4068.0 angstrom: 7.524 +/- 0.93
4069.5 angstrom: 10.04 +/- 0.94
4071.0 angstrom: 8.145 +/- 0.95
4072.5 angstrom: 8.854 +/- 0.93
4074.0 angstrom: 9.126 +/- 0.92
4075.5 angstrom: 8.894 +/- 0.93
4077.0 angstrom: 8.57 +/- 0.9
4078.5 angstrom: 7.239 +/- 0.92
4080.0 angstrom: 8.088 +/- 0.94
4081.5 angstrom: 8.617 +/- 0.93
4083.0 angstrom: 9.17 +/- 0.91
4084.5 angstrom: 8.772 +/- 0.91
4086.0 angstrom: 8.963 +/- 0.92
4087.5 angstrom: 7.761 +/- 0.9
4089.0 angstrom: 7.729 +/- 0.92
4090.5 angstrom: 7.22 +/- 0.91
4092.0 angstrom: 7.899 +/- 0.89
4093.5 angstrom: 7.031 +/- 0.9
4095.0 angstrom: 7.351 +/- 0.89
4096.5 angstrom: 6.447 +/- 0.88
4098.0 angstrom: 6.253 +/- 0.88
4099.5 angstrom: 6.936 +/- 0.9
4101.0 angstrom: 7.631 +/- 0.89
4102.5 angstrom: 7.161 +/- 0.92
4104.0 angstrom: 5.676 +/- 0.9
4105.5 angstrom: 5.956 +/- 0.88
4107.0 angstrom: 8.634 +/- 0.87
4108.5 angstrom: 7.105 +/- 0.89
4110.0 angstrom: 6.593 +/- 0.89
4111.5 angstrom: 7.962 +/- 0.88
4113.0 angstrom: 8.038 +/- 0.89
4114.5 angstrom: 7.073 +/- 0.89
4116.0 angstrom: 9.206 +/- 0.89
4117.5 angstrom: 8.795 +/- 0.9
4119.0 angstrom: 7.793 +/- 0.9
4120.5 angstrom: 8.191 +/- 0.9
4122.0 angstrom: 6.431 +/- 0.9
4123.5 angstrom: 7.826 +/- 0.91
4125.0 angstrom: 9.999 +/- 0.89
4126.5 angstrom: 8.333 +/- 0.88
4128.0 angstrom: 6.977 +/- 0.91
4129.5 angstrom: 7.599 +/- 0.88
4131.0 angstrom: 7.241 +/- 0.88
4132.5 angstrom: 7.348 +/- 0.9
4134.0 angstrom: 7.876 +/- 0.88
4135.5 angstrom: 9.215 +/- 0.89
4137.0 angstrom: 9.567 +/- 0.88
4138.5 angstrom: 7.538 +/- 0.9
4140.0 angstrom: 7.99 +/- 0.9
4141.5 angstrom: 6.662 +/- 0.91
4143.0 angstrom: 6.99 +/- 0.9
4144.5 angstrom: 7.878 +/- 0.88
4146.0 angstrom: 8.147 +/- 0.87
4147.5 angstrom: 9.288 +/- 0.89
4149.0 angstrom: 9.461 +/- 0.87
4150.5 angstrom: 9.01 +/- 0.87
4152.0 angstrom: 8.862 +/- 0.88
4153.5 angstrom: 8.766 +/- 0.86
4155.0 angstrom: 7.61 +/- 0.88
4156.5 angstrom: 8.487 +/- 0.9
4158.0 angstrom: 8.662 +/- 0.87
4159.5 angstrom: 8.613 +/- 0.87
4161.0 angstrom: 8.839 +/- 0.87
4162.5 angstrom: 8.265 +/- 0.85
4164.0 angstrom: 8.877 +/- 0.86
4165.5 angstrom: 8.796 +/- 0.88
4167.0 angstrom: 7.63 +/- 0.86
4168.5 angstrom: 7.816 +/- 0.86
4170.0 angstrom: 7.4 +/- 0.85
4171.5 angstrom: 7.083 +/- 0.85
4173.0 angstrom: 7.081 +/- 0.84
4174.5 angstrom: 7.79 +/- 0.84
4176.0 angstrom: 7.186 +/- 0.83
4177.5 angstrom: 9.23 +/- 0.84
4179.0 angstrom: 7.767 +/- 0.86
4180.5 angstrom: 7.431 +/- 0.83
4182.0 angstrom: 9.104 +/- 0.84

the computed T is 1.2 angstrom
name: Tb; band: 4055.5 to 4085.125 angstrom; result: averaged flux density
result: 8.56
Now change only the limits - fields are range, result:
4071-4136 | 7.8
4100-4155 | 7.9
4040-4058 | 8.7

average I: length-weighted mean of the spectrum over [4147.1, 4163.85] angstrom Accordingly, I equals 8.71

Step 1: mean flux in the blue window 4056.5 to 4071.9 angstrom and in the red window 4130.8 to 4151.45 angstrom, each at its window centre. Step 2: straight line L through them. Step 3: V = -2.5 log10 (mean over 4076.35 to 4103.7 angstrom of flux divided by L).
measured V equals 0.095 mag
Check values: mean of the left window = 8.47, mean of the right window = 8.19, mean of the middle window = 7.68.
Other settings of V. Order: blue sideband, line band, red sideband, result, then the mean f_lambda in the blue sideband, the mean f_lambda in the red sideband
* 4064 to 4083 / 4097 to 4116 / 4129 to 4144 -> 0.137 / 8.48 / 7.81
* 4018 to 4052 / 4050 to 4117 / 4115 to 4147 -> 0.047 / 8.77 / 7.98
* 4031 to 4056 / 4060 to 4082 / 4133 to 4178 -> 0.019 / 8.64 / 8.21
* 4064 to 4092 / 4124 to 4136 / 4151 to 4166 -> 0.061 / 8.38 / 8.58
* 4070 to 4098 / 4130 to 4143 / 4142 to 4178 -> 0.042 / 8.07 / 8.22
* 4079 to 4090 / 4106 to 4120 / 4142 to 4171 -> 0.066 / 8.39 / 8.36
